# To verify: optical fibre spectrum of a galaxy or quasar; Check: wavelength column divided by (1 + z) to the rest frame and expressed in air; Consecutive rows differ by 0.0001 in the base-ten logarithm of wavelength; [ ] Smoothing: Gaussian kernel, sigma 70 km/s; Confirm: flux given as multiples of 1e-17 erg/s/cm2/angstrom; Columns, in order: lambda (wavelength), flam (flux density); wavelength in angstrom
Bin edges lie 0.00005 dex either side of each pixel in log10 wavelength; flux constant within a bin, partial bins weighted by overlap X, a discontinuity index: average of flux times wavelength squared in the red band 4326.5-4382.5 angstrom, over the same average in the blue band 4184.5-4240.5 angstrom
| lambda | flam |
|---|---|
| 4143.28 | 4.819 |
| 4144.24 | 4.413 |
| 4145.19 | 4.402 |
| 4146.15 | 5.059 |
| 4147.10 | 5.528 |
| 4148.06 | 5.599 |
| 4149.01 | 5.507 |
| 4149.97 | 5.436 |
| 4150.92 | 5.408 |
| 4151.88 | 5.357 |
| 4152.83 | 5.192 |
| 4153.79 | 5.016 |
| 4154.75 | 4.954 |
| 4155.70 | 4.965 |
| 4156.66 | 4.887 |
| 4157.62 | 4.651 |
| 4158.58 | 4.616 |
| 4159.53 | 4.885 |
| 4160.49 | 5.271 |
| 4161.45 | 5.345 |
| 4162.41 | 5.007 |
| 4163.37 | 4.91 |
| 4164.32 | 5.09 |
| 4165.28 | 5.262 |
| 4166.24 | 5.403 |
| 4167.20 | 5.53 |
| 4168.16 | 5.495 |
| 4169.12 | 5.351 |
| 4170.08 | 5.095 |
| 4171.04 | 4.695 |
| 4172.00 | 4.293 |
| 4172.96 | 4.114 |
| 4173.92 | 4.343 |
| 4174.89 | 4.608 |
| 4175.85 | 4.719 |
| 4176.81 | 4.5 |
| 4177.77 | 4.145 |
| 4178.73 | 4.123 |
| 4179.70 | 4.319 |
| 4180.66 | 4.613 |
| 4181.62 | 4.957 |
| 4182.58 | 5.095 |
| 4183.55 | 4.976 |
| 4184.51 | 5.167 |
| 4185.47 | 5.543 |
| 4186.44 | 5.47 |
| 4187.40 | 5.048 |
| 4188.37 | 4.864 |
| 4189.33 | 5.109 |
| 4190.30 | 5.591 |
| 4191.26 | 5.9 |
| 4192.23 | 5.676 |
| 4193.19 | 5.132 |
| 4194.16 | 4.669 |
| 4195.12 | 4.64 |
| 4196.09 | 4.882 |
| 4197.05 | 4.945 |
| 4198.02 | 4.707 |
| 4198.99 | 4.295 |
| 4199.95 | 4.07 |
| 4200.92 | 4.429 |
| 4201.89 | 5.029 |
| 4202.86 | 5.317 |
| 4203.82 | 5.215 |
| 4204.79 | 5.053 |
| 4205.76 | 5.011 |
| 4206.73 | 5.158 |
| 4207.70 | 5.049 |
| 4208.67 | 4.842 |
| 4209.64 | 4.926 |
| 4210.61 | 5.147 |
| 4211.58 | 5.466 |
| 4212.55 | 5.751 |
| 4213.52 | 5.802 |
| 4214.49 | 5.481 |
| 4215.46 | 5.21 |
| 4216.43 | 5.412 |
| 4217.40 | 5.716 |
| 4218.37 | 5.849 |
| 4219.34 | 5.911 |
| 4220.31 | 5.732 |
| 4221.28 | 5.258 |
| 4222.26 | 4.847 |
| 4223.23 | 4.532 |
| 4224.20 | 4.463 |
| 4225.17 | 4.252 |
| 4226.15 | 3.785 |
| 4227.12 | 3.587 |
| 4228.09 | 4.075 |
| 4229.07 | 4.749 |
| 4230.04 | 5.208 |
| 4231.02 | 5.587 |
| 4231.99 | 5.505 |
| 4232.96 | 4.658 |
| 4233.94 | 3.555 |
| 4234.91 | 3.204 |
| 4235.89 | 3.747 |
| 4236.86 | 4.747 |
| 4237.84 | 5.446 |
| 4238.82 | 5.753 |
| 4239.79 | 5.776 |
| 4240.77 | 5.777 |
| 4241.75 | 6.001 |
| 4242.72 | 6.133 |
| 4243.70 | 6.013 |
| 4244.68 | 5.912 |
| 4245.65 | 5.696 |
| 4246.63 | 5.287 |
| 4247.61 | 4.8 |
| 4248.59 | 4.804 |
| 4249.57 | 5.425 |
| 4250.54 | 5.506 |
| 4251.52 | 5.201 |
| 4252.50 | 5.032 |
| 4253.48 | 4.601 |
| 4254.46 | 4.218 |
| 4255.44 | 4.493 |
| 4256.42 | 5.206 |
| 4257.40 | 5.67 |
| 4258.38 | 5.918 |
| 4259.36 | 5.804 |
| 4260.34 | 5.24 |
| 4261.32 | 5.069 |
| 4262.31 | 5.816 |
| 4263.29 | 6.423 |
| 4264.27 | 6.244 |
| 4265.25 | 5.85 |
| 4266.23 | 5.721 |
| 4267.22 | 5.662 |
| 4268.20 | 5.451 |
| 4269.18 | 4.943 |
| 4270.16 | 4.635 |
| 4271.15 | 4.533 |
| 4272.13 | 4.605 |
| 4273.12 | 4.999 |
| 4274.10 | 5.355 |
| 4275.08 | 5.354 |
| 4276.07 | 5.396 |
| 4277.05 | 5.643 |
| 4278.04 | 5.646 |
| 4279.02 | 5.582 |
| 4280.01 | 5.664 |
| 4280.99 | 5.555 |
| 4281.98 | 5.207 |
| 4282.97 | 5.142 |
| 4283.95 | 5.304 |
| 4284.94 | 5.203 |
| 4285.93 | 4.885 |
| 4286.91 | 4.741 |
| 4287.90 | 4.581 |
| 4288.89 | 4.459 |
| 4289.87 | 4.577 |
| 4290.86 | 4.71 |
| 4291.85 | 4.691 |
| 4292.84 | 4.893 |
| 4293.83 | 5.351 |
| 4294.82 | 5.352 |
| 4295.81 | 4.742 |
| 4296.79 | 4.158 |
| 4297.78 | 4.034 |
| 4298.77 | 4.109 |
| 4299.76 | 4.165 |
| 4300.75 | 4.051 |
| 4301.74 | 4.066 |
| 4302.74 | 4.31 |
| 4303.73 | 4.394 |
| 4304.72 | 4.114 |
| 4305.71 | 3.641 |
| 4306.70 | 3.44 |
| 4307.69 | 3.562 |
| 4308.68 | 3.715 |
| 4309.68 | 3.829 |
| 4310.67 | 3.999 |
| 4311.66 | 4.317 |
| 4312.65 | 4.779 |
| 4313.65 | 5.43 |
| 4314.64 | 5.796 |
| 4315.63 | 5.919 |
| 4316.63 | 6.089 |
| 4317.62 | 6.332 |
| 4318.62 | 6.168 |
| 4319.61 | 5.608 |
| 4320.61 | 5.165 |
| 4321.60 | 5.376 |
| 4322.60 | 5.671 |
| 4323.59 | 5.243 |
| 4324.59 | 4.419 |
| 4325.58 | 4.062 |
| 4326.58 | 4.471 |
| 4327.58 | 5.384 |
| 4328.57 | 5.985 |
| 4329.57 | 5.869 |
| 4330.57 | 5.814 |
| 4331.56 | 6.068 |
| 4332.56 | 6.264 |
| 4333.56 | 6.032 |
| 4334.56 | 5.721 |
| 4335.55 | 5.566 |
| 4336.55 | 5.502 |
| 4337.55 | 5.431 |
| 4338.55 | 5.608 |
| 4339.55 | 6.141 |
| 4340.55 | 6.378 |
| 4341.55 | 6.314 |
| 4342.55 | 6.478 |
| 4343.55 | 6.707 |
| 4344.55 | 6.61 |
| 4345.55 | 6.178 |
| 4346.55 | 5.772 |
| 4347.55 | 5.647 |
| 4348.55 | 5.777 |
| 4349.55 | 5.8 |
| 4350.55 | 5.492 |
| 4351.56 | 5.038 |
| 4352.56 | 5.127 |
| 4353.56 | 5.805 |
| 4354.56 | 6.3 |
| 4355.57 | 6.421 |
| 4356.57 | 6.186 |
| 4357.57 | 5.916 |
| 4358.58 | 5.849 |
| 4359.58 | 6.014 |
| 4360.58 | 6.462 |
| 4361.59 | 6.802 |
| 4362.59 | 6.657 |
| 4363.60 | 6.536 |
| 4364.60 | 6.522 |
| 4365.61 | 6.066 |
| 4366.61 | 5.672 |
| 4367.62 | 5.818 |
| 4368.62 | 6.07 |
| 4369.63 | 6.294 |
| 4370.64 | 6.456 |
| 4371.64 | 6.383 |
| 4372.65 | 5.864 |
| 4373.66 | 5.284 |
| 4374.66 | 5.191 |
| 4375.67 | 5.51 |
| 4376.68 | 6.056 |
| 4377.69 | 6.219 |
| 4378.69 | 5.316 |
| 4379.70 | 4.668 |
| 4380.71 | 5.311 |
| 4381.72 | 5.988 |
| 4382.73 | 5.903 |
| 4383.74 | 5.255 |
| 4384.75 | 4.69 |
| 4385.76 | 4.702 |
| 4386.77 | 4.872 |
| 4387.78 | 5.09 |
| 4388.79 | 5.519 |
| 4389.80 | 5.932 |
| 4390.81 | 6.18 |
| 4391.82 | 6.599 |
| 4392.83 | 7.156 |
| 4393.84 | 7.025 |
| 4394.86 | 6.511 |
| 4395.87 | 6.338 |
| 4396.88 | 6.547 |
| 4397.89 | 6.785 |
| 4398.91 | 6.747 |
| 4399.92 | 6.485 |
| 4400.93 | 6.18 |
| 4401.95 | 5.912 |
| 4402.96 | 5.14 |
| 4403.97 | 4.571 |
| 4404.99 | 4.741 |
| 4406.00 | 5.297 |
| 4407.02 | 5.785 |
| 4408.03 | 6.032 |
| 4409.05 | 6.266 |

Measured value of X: 1.3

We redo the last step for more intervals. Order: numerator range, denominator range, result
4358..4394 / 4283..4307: 1.35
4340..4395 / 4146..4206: 1.30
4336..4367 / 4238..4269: 1.15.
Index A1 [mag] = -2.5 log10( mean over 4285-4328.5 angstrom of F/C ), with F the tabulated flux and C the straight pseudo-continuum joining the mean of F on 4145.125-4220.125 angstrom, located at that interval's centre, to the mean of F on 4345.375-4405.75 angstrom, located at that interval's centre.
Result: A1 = 0.181 mag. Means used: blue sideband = 5.06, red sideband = 5.89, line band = 4.73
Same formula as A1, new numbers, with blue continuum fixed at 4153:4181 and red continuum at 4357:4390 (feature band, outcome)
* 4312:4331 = 0.02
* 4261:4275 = -0.02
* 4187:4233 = 0.00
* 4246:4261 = 0.02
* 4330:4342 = -0.05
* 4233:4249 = 0.01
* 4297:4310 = 0.35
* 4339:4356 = -0.06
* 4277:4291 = 0.05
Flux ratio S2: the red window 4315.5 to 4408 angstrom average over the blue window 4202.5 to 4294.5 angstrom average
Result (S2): 1.1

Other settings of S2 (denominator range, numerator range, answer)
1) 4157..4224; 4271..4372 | 1.07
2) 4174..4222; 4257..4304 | 1.00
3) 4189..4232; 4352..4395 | 1.17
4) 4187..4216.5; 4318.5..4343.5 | 1.11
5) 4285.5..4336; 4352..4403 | 1.22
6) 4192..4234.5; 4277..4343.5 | 1.03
